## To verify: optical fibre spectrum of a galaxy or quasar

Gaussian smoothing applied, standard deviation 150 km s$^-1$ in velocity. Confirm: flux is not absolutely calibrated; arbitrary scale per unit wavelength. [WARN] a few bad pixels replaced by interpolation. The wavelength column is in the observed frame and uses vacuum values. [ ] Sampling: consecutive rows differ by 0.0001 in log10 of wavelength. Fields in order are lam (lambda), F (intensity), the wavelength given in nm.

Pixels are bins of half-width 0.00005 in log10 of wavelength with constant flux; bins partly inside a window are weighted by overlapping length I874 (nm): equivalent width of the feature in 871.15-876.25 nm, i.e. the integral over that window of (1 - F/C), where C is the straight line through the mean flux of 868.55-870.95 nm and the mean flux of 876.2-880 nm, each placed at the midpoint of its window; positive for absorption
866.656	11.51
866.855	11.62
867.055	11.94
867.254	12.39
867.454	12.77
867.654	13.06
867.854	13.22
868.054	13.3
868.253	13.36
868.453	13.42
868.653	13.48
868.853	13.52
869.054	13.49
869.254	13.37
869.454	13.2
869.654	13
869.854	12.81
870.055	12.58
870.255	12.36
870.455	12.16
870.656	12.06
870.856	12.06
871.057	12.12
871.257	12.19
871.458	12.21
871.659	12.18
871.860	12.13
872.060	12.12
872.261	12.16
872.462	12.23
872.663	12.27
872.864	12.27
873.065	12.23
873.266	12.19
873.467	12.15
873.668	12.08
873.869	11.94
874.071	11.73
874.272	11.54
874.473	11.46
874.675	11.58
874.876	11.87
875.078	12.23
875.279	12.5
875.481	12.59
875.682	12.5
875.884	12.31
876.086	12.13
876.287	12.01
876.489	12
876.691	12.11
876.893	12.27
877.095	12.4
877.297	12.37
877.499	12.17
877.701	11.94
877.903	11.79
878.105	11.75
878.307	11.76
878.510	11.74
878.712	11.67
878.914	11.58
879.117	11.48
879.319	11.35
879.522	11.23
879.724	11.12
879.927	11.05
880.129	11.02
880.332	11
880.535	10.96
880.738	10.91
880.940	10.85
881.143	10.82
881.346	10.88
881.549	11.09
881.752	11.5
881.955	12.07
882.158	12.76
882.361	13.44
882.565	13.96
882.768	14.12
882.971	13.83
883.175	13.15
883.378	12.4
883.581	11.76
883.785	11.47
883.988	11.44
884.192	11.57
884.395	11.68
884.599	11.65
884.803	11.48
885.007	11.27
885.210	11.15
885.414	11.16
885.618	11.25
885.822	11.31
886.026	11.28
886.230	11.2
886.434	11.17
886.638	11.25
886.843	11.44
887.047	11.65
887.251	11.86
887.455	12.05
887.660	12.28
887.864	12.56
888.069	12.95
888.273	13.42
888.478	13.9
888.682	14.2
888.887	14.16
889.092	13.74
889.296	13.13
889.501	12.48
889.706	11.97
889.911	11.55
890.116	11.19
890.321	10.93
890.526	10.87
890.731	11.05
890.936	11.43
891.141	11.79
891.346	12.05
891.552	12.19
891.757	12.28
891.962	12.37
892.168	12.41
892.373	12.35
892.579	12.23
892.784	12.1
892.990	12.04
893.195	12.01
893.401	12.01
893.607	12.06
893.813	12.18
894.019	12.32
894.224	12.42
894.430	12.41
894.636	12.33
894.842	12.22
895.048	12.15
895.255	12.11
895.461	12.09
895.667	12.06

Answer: 0.09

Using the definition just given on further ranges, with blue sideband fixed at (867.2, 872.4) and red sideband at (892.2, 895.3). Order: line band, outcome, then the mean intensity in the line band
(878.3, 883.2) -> 0.27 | 11.8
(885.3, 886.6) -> 0.12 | 11.2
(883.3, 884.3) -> 0.06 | 11.7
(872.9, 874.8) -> 0.11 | 11.9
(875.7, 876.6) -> 0.03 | 12.1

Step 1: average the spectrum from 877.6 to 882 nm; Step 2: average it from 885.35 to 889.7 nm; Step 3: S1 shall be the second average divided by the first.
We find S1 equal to 1.09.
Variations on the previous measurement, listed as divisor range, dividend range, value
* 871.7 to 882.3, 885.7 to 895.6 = 1.03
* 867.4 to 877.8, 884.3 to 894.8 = 0.97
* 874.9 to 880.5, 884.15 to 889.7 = 1.02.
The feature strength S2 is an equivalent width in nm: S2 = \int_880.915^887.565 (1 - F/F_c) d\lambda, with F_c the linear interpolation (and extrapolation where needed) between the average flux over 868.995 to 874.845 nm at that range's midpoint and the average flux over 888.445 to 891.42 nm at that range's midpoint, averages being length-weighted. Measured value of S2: 0.235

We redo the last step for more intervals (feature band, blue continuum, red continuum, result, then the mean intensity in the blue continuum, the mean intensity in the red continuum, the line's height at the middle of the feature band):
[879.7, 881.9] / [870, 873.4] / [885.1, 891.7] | 0.19 nm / 12.2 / 12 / 12.1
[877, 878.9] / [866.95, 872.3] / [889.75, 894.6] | 0.07 nm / 12.7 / 11.9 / 12.4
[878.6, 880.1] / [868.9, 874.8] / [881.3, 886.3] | 0.09 nm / 12.3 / 12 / 12.1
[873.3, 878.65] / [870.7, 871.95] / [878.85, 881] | -0.20 nm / 12.1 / 11.1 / 11.6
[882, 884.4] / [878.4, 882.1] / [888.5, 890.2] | -0.18 nm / 11.3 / 12.9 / 11.8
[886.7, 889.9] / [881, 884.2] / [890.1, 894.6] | -0.17 nm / 12.3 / 12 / 12.1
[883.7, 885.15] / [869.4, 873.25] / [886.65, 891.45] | 0.09 nm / 12.3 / 12.3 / 12.3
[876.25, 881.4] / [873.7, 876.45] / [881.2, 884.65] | 0.25 nm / 12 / 12.3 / 12.1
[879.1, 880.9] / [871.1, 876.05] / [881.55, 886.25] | 0.14 nm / 12.1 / 12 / 12.1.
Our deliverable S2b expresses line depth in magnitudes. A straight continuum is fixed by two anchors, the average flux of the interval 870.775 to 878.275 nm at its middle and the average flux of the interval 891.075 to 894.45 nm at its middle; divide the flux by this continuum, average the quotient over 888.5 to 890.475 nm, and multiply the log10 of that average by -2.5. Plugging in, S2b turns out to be -0.04 mag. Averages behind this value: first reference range 12.1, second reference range 12.2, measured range 12.6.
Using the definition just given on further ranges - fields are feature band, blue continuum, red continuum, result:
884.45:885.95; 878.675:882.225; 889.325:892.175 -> 0.02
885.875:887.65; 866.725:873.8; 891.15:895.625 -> 0.07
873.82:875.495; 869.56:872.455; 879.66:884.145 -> 0.02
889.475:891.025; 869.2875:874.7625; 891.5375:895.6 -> 0.08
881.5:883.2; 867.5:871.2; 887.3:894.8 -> -0.03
